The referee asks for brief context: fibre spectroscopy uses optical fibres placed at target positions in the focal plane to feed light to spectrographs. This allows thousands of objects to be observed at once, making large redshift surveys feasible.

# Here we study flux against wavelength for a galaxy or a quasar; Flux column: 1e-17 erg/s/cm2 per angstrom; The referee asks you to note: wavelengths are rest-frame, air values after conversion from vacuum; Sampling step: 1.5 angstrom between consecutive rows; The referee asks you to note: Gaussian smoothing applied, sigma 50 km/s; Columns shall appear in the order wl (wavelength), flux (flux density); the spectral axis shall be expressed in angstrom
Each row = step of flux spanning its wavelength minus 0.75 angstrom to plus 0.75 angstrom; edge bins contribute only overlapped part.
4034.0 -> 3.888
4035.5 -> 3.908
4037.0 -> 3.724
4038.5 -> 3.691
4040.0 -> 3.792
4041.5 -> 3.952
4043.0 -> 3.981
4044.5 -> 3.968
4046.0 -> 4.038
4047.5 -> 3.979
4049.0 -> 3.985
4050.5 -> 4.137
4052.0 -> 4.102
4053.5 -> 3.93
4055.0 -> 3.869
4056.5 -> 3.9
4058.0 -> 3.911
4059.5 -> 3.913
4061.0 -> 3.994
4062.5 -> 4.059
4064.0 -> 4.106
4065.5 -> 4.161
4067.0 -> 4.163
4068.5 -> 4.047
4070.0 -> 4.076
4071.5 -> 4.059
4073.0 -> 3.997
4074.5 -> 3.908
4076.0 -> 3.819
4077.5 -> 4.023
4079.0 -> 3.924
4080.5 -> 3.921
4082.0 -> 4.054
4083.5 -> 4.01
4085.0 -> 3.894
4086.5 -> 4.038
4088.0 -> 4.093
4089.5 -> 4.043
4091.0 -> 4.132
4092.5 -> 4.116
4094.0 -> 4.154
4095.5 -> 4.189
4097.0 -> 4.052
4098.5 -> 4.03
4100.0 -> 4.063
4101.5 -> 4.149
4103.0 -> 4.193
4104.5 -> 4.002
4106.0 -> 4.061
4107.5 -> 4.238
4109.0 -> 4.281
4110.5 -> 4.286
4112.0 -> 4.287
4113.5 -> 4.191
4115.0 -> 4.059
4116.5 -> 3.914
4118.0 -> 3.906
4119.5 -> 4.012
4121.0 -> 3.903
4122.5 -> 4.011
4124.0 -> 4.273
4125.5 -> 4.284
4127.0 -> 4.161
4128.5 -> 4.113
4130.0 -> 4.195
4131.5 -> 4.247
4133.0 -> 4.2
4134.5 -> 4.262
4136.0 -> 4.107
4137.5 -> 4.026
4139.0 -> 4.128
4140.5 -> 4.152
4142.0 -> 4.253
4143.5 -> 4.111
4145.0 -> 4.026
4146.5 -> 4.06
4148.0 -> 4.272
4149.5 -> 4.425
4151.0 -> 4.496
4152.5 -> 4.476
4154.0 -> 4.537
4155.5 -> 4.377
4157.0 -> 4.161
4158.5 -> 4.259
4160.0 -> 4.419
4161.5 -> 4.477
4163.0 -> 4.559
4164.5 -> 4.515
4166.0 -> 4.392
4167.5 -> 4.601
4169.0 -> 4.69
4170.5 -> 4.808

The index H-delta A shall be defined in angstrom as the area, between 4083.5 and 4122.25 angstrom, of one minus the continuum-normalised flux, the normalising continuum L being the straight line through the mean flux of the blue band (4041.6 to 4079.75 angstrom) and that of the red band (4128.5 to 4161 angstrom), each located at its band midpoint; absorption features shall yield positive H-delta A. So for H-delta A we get 0.3 angstrom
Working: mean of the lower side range 4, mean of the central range 4.09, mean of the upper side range 4.25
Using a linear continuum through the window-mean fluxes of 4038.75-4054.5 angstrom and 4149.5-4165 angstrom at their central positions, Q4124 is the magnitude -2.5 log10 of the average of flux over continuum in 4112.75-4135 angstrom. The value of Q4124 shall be 0.05 mag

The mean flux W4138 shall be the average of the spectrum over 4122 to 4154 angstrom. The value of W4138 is 4.21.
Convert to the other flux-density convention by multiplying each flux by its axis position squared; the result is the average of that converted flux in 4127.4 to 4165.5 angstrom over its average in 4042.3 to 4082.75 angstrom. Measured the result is 1.1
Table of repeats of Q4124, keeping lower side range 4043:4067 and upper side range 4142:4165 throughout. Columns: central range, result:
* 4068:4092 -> 0.02 mag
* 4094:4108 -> 0.01 mag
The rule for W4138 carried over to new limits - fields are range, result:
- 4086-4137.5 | 4.12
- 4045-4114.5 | 4.06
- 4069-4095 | 4.02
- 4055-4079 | 4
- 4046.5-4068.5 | 4.02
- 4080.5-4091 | 4.02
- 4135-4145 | 4.13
